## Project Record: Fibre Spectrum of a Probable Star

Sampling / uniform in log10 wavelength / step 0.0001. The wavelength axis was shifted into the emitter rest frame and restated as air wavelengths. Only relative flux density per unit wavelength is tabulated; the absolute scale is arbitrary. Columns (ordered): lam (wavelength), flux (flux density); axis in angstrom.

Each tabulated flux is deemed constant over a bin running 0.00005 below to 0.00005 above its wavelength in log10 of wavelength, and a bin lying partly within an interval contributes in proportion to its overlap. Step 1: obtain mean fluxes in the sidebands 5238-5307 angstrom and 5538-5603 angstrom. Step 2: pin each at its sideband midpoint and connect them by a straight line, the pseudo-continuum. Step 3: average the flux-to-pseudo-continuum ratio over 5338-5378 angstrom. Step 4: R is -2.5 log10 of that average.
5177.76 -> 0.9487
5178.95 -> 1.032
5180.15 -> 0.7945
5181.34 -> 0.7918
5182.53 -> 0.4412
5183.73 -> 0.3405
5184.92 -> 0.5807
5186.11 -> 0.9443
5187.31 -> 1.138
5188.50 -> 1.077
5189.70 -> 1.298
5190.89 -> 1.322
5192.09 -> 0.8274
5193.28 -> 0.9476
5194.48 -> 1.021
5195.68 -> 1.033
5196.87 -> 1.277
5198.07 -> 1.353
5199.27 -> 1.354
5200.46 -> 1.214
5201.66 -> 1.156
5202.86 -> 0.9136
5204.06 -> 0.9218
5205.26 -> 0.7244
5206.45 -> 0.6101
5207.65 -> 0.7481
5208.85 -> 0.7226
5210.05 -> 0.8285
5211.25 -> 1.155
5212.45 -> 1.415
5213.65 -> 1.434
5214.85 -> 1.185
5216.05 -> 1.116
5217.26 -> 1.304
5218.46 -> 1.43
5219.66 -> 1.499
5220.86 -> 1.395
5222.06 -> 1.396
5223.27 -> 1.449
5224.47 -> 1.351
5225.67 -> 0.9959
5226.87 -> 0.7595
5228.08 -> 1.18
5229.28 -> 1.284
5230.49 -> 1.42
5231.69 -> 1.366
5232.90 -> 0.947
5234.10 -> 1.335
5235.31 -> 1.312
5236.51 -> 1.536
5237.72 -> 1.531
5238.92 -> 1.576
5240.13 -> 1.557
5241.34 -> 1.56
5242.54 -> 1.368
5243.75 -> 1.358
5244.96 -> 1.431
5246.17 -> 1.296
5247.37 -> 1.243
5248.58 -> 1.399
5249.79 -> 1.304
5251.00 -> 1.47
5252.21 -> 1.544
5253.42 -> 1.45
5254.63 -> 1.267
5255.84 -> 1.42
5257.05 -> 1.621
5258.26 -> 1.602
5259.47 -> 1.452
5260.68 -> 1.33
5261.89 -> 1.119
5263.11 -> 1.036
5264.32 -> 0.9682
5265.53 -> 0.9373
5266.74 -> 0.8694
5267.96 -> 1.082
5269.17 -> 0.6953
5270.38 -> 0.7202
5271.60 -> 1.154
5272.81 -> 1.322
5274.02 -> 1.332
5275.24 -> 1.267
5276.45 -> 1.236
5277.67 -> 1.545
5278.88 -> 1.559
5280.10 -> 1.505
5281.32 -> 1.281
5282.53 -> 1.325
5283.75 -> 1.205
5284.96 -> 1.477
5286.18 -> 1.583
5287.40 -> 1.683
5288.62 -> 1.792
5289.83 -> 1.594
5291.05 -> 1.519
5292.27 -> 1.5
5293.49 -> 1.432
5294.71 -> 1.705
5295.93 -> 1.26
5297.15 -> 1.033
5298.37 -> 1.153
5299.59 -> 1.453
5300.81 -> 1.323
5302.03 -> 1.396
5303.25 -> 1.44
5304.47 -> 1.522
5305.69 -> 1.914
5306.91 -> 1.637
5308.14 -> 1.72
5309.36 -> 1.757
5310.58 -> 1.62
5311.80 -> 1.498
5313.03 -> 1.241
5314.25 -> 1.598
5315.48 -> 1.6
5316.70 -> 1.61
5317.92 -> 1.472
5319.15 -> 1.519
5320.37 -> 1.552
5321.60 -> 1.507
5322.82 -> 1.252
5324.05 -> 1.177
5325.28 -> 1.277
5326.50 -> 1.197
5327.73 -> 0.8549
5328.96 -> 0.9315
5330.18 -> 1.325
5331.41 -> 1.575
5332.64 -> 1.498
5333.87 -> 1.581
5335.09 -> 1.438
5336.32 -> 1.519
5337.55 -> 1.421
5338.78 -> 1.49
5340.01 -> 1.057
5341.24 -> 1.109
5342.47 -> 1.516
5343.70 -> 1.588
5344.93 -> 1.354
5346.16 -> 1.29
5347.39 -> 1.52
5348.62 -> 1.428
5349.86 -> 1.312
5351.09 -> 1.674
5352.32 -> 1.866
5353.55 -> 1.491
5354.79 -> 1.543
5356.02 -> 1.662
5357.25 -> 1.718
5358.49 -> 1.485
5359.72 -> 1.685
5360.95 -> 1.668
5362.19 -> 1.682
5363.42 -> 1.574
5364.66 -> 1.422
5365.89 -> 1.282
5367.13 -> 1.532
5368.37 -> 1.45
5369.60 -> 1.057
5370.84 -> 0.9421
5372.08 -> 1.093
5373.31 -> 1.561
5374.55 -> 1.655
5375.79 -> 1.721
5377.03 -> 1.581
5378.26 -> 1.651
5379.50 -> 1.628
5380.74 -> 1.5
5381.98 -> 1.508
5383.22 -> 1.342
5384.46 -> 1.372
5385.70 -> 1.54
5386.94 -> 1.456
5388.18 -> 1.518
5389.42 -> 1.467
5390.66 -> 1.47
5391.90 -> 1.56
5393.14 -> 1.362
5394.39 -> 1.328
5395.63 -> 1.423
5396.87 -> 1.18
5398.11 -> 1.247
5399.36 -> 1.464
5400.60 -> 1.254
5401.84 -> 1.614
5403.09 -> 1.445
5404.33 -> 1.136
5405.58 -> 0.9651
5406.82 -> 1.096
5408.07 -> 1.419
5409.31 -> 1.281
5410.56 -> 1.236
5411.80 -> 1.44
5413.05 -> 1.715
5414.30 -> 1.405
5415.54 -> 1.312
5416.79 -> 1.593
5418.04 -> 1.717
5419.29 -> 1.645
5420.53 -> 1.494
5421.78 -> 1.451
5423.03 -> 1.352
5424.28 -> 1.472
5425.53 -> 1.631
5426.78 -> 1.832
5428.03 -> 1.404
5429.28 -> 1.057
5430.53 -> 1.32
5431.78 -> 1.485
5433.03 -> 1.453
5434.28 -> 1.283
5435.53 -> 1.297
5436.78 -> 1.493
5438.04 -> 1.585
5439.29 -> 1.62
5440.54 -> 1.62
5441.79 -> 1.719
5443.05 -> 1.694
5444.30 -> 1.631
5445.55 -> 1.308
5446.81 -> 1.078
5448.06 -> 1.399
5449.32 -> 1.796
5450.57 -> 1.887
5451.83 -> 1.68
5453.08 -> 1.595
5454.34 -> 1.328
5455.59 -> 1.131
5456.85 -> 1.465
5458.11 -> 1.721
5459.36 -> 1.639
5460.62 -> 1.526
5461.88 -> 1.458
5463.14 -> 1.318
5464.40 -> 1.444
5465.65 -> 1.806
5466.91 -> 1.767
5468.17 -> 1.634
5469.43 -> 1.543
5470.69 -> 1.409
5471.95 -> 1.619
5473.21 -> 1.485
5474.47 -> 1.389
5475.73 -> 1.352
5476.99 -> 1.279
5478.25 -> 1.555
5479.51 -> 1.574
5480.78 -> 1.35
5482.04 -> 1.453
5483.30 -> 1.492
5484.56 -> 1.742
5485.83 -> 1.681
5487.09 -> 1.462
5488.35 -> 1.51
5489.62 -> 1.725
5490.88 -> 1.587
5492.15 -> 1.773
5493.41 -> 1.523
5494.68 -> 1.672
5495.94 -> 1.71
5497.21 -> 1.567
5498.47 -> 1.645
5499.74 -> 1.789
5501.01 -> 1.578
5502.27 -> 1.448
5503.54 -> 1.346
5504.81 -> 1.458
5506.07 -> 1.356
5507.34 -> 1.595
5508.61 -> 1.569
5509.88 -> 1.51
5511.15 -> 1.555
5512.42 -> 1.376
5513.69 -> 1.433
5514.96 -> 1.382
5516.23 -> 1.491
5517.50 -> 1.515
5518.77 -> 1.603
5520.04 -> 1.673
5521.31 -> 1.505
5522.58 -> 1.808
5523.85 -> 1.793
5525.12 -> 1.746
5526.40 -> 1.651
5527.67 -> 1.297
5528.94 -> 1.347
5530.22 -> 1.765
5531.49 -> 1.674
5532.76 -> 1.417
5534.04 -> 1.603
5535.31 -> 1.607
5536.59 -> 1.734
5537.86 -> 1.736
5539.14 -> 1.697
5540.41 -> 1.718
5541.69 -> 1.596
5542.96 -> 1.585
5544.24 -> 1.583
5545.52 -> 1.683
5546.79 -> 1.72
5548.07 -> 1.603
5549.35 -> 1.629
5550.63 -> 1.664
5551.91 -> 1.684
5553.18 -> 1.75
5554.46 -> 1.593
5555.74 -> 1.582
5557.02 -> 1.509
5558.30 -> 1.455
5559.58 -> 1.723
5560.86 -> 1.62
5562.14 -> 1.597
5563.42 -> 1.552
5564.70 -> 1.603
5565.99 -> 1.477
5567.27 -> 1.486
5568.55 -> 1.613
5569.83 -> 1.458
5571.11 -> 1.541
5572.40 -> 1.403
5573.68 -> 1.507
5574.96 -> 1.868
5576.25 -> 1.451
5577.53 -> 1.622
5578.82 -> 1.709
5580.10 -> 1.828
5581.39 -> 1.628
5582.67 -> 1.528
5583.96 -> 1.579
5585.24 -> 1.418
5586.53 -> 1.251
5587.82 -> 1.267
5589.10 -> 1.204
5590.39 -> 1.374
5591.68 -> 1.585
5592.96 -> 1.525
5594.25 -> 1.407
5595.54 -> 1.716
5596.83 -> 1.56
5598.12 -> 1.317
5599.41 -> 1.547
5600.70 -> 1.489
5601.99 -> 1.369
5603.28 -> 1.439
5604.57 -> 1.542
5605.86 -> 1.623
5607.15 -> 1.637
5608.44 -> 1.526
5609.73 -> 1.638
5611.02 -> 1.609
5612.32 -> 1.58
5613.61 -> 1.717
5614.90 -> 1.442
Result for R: -0.038 mag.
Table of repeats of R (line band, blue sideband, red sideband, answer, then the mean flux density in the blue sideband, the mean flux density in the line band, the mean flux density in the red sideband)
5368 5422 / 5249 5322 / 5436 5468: 0.060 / 1.4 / 1.42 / 1.55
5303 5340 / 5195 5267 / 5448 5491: -0.072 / 1.25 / 1.45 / 1.54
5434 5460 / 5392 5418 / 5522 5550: -0.057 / 1.36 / 1.53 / 1.64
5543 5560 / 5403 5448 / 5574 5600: -0.087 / 1.44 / 1.63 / 1.52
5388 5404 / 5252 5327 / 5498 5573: 0.050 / 1.38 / 1.4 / 1.58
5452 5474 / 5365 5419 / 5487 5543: -0.012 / 1.41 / 1.53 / 1.58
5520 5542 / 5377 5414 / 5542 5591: -0.070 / 1.4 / 1.63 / 1.56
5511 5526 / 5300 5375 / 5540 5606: -0.032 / 1.45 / 1.58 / 1.55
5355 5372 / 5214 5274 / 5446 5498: -0.034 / 1.29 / 1.46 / 1.54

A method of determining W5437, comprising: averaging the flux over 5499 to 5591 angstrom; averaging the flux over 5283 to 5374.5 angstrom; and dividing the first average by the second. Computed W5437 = 1.08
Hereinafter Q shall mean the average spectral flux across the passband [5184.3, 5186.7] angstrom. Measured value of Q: 0.76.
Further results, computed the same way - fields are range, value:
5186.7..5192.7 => 1.13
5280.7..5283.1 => 1.3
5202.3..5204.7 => 0.913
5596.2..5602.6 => 1.46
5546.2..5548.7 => 1.66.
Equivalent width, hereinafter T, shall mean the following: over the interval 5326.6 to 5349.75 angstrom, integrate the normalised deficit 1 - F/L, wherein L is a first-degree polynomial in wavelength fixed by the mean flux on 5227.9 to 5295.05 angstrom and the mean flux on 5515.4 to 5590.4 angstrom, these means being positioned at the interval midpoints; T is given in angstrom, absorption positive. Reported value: 0.9 angstrom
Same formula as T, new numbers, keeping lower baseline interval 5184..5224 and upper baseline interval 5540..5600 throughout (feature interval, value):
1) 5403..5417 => 0.39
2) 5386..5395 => -0.78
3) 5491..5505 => -1.19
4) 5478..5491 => -0.91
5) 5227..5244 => -3.19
